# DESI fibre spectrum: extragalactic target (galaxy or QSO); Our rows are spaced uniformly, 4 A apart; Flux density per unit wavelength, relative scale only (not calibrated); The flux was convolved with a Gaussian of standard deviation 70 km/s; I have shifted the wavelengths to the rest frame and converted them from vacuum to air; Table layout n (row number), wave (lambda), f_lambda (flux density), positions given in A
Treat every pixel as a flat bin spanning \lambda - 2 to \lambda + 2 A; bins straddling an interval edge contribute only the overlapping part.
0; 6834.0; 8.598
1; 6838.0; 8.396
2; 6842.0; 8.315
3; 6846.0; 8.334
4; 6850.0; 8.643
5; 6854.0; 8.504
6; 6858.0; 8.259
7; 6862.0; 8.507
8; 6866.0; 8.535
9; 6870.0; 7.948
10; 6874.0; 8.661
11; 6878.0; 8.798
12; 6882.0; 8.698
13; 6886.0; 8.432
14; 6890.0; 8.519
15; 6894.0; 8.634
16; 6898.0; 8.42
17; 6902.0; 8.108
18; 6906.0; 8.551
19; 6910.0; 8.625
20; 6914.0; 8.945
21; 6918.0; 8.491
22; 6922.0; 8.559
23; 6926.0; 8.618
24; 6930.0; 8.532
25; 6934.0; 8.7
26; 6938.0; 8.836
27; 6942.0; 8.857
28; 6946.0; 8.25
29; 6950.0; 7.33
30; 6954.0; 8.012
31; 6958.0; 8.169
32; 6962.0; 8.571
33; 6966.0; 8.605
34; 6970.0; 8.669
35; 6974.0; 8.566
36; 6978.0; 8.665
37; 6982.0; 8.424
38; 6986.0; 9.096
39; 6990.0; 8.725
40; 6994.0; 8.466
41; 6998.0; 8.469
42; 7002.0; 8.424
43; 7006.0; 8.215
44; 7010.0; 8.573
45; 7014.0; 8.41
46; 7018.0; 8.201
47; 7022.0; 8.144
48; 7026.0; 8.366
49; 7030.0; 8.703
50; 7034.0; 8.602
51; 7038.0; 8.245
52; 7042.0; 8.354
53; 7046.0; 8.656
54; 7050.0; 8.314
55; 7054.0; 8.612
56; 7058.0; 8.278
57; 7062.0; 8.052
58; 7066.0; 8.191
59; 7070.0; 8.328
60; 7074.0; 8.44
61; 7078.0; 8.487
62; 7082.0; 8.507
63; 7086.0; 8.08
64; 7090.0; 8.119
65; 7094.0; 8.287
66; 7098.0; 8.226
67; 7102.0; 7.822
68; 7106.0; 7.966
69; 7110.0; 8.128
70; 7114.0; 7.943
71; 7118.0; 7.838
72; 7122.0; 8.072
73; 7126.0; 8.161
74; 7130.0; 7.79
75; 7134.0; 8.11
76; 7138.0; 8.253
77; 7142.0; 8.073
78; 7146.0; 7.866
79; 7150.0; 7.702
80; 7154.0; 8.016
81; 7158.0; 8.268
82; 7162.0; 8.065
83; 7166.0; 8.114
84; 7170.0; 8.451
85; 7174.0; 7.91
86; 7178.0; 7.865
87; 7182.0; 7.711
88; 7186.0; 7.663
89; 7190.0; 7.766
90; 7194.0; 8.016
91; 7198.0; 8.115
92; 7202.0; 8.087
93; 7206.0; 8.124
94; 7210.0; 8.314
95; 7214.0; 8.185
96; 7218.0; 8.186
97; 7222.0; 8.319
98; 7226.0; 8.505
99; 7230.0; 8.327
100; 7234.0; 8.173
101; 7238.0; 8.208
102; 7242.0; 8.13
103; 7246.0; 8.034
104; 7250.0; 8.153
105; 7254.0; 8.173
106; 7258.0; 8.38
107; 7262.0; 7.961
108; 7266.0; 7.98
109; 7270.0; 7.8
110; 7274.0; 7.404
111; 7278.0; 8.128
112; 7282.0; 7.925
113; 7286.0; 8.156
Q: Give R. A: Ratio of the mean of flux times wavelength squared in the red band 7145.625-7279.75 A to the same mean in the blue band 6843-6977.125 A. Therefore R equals 1.0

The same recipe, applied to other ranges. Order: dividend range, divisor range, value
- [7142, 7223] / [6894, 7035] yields 1.01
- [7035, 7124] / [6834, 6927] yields 1.02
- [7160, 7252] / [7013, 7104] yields 1.02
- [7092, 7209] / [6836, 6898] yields 1.03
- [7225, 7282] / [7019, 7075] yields 1.02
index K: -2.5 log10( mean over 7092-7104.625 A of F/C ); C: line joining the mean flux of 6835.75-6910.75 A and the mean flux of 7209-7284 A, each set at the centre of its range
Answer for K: 0.020 mag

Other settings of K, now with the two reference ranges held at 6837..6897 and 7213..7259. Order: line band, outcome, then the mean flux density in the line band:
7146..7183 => 0.035 mag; 8.01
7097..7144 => 0.037 mag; 8.03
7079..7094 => 0.009 mag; 8.26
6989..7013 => -0.010 mag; 8.47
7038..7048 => -0.012 mag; 8.45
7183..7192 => 0.074 mag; 7.71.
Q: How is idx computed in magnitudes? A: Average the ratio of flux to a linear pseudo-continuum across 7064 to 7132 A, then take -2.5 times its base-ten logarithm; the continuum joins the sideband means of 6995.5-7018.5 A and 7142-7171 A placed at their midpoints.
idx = 0.01 mag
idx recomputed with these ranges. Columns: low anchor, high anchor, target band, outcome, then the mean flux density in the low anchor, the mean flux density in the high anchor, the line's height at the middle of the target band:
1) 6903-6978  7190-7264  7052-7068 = 0.010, 8.49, 8.18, 8.36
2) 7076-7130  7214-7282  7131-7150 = 0.012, 8.11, 8.11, 8.11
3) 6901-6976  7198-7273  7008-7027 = 0.007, 8.48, 8.16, 8.39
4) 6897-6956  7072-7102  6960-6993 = -0.033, 8.46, 8.27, 8.4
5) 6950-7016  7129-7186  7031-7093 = -0.013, 8.47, 8.01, 8.26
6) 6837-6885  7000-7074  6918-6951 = -0.009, 8.47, 8.37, 8.43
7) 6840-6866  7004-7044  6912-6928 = -0.030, 8.44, 8.38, 8.41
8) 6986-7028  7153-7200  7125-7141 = 0.005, 8.43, 8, 8.11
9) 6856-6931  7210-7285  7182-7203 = 0.037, 8.52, 8.12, 8.18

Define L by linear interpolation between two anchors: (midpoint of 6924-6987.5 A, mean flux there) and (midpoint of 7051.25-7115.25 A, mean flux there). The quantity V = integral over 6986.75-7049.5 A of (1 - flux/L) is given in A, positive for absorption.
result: -0.7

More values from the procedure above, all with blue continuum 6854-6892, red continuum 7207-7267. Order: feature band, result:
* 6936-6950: 0.0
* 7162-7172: 0.0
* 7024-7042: -0.2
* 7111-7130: 0.7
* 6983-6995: -0.5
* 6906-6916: -0.3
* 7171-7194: 1.2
